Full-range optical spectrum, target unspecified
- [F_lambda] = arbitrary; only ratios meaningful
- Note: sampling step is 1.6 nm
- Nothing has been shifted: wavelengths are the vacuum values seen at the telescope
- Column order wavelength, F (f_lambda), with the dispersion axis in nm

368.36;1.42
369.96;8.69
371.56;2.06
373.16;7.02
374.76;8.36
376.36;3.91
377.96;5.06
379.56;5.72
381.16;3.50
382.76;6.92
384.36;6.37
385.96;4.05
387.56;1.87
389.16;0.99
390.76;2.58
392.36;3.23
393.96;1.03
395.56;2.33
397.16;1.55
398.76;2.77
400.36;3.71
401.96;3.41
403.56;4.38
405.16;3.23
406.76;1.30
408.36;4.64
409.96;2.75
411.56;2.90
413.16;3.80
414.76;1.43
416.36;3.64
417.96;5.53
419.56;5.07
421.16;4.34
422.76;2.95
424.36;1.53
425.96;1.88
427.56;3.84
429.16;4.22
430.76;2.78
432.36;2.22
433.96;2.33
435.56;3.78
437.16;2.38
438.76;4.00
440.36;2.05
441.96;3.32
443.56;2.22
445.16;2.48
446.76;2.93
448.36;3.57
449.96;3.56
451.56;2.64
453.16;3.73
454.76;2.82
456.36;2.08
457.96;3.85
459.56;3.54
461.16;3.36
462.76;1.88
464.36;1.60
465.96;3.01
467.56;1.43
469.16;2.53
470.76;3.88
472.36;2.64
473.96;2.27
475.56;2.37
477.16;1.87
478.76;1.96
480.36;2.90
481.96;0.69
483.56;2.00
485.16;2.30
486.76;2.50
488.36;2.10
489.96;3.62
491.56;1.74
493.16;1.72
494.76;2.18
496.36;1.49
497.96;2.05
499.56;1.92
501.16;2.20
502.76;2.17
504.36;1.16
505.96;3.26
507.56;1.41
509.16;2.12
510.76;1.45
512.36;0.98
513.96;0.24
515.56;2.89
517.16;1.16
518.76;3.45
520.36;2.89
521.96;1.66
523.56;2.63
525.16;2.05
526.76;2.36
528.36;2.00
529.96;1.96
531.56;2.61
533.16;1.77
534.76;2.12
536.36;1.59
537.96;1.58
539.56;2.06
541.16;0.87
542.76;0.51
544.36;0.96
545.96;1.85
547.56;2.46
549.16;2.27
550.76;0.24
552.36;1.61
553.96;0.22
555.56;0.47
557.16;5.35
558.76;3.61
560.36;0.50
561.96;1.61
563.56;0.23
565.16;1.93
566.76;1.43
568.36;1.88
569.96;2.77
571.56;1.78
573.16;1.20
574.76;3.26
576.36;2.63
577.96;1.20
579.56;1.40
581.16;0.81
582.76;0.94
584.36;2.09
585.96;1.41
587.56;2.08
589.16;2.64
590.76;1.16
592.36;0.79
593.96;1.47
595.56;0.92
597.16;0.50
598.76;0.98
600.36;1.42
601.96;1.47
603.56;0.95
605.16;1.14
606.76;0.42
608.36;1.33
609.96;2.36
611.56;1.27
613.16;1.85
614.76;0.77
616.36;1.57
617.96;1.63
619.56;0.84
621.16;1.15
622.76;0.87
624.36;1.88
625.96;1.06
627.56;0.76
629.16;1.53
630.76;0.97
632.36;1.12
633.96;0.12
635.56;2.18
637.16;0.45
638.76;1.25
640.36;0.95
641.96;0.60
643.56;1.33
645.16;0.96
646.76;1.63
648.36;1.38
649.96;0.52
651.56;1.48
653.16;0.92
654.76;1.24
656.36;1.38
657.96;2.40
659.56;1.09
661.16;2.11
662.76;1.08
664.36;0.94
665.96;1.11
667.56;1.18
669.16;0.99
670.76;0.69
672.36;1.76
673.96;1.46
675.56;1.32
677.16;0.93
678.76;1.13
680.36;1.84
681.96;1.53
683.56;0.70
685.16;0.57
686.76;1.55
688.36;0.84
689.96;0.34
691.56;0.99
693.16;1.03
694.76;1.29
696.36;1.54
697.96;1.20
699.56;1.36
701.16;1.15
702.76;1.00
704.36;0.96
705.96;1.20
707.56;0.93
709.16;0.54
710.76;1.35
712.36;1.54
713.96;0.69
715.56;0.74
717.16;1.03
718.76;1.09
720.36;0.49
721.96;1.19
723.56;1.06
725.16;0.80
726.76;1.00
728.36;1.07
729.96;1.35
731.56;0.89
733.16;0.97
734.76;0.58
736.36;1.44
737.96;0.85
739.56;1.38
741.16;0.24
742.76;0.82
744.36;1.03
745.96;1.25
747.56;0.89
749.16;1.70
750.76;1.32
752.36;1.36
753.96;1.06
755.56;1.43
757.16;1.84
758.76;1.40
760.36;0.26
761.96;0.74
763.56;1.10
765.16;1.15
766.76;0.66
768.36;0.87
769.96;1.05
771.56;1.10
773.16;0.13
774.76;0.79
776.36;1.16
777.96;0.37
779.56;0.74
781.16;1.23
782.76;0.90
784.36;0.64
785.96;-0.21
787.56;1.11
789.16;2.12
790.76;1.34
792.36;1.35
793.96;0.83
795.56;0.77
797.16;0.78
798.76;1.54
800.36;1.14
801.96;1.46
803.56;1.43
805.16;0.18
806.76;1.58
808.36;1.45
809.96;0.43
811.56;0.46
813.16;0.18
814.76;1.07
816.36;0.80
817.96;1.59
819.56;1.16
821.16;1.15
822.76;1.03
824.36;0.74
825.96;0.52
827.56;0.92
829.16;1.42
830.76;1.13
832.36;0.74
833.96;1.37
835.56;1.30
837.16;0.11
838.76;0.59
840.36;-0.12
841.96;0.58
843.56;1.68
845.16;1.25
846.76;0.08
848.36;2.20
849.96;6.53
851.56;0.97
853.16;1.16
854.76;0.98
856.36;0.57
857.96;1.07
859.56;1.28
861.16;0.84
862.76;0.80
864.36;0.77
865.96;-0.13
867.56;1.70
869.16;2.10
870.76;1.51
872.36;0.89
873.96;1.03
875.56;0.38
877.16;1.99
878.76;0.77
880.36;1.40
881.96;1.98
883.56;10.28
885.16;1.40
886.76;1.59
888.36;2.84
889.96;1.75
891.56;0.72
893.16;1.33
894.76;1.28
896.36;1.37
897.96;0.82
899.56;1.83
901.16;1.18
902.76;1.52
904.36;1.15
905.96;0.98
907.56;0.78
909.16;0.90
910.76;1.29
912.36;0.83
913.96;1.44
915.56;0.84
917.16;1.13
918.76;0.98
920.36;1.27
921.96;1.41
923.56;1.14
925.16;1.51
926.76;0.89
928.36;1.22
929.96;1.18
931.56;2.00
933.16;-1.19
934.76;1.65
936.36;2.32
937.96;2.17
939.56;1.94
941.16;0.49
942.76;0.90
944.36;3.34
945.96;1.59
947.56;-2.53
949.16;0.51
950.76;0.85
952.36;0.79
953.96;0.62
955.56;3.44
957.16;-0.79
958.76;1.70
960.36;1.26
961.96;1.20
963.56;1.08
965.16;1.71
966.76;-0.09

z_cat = 1.28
